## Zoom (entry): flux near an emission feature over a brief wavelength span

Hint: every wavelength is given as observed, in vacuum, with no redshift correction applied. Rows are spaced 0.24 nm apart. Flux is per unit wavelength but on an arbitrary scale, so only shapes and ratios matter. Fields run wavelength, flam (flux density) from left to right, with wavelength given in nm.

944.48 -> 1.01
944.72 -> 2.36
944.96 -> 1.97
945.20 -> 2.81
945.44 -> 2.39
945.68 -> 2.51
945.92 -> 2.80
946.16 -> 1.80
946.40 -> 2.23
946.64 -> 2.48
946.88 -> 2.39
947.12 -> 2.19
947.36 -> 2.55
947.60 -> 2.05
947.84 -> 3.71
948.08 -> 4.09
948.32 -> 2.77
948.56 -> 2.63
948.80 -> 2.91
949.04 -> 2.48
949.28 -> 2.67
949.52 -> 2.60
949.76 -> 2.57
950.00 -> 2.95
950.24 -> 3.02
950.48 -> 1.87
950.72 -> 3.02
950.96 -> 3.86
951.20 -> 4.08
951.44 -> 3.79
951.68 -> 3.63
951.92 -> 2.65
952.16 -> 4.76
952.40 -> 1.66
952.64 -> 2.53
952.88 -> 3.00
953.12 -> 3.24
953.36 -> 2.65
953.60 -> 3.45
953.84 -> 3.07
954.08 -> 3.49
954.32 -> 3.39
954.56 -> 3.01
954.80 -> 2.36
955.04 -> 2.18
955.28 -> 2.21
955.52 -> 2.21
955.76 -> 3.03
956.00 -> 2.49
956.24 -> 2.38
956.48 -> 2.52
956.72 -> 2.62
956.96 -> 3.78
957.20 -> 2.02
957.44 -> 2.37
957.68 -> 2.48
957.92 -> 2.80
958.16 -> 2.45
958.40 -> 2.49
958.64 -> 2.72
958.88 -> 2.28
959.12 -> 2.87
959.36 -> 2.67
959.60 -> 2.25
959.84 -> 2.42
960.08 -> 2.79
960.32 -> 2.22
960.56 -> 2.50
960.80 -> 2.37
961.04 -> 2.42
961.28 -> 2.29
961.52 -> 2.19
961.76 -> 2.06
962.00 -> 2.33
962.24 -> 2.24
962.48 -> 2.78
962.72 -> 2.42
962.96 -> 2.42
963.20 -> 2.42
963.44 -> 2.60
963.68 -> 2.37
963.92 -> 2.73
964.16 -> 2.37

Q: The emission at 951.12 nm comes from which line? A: H-alpha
